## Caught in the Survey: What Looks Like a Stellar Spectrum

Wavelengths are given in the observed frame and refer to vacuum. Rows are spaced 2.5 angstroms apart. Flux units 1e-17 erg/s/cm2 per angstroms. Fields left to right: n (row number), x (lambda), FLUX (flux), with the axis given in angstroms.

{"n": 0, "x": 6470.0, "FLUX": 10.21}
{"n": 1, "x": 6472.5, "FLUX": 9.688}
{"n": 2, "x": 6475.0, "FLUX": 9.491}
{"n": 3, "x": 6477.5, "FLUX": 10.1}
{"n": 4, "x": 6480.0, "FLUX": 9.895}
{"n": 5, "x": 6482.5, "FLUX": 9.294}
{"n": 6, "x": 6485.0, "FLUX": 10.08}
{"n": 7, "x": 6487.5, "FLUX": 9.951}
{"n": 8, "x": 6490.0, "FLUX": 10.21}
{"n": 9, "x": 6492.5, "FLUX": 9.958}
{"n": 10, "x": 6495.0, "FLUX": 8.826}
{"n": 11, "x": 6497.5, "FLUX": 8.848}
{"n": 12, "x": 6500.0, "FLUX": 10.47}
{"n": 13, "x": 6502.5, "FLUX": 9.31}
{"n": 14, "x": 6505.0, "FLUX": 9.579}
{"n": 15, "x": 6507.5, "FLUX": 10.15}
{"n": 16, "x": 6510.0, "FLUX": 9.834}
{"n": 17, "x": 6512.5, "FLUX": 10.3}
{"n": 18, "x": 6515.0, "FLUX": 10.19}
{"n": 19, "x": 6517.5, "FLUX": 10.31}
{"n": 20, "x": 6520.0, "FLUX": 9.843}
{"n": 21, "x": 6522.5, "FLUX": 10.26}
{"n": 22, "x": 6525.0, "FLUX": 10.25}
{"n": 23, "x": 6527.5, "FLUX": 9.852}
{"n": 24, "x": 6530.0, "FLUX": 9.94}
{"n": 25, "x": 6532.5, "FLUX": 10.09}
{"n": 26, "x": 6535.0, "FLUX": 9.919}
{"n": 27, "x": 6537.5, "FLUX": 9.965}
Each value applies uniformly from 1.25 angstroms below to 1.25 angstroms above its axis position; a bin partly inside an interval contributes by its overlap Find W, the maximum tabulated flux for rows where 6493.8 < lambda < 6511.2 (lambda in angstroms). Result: 10.47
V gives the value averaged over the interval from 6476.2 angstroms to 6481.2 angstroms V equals 9.99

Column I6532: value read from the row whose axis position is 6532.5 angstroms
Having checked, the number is 10.09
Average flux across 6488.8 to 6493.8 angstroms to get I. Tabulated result 10.1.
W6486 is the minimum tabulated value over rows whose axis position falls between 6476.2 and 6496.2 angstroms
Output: 8.826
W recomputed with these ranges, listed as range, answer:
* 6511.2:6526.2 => 10.31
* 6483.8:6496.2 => 10.21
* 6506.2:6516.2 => 10.3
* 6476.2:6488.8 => 10.1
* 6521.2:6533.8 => 10.26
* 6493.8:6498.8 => 8.848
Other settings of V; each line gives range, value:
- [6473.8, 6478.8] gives 9.8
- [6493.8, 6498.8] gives 8.85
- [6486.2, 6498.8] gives 9.56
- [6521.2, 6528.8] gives 10.1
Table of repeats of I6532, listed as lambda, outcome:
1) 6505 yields 9.579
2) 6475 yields 9.491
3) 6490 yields 10.21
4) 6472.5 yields 9.688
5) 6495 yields 8.826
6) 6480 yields 9.895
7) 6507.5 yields 10.15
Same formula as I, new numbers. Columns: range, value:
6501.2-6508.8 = 9.69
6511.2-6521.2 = 10.2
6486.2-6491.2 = 10.1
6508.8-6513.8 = 10.1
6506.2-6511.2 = 9.99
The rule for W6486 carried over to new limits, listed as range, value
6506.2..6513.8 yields 9.834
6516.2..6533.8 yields 9.843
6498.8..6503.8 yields 9.31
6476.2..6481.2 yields 9.895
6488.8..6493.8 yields 9.958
